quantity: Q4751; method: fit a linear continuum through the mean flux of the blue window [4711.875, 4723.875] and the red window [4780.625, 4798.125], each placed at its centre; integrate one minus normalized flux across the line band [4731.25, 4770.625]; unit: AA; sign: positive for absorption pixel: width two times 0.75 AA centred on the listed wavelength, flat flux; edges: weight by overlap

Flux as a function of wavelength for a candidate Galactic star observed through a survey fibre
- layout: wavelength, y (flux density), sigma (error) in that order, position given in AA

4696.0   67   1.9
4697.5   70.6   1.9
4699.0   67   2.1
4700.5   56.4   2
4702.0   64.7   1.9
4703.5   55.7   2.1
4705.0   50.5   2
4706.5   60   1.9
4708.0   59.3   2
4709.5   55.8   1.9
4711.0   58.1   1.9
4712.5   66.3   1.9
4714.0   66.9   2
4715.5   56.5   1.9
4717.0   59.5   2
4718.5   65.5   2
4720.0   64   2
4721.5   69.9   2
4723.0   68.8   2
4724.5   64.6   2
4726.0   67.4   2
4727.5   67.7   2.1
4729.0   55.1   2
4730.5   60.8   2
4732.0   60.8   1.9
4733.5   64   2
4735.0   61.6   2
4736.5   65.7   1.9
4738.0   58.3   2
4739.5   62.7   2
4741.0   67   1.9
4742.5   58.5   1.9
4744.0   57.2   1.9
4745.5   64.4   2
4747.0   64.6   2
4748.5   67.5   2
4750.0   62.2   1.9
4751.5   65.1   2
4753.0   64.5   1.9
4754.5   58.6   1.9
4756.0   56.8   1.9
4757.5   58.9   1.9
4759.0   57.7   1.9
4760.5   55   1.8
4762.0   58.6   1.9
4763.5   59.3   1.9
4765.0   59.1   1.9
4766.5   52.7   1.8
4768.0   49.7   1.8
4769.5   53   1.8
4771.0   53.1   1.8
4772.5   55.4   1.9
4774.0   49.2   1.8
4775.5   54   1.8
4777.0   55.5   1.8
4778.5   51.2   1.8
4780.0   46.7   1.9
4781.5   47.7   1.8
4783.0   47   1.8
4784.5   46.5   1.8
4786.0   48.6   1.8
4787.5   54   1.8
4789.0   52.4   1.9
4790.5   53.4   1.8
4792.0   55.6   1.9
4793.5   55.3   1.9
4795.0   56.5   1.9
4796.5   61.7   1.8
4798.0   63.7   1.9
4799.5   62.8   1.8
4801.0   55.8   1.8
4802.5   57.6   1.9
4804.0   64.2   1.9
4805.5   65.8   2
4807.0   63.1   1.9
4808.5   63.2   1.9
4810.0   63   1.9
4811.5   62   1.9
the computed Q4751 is -0.5 AA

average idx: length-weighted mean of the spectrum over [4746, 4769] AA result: 59.3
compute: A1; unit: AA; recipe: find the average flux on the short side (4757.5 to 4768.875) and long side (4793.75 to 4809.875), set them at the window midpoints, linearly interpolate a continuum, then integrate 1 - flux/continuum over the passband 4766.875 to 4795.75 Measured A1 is 3.3 AA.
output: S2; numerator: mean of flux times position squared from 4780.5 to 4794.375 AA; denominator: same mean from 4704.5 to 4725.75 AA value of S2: 0.85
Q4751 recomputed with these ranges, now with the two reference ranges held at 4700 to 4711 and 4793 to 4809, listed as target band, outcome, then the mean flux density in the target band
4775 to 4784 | 1.5 AA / 50.1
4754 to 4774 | 1.3 AA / 55.7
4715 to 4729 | -1.5 AA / 64.5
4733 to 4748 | -0.9 AA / 62.5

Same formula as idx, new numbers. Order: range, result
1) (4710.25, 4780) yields 60.1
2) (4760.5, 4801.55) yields 54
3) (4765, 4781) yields 52.3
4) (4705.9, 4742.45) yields 62.7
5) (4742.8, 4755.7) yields 62.6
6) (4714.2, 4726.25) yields 64.5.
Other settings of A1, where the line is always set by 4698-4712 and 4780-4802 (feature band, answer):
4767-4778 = 0.5 AA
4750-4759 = -0.7 AA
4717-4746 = -2.9 AA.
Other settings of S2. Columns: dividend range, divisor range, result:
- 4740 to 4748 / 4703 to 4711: 1.12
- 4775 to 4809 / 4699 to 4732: 0.93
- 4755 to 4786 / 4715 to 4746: 0.86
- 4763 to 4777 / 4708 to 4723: 0.88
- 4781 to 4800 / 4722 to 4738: 0.88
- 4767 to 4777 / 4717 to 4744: 0.85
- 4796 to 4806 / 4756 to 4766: 1.08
